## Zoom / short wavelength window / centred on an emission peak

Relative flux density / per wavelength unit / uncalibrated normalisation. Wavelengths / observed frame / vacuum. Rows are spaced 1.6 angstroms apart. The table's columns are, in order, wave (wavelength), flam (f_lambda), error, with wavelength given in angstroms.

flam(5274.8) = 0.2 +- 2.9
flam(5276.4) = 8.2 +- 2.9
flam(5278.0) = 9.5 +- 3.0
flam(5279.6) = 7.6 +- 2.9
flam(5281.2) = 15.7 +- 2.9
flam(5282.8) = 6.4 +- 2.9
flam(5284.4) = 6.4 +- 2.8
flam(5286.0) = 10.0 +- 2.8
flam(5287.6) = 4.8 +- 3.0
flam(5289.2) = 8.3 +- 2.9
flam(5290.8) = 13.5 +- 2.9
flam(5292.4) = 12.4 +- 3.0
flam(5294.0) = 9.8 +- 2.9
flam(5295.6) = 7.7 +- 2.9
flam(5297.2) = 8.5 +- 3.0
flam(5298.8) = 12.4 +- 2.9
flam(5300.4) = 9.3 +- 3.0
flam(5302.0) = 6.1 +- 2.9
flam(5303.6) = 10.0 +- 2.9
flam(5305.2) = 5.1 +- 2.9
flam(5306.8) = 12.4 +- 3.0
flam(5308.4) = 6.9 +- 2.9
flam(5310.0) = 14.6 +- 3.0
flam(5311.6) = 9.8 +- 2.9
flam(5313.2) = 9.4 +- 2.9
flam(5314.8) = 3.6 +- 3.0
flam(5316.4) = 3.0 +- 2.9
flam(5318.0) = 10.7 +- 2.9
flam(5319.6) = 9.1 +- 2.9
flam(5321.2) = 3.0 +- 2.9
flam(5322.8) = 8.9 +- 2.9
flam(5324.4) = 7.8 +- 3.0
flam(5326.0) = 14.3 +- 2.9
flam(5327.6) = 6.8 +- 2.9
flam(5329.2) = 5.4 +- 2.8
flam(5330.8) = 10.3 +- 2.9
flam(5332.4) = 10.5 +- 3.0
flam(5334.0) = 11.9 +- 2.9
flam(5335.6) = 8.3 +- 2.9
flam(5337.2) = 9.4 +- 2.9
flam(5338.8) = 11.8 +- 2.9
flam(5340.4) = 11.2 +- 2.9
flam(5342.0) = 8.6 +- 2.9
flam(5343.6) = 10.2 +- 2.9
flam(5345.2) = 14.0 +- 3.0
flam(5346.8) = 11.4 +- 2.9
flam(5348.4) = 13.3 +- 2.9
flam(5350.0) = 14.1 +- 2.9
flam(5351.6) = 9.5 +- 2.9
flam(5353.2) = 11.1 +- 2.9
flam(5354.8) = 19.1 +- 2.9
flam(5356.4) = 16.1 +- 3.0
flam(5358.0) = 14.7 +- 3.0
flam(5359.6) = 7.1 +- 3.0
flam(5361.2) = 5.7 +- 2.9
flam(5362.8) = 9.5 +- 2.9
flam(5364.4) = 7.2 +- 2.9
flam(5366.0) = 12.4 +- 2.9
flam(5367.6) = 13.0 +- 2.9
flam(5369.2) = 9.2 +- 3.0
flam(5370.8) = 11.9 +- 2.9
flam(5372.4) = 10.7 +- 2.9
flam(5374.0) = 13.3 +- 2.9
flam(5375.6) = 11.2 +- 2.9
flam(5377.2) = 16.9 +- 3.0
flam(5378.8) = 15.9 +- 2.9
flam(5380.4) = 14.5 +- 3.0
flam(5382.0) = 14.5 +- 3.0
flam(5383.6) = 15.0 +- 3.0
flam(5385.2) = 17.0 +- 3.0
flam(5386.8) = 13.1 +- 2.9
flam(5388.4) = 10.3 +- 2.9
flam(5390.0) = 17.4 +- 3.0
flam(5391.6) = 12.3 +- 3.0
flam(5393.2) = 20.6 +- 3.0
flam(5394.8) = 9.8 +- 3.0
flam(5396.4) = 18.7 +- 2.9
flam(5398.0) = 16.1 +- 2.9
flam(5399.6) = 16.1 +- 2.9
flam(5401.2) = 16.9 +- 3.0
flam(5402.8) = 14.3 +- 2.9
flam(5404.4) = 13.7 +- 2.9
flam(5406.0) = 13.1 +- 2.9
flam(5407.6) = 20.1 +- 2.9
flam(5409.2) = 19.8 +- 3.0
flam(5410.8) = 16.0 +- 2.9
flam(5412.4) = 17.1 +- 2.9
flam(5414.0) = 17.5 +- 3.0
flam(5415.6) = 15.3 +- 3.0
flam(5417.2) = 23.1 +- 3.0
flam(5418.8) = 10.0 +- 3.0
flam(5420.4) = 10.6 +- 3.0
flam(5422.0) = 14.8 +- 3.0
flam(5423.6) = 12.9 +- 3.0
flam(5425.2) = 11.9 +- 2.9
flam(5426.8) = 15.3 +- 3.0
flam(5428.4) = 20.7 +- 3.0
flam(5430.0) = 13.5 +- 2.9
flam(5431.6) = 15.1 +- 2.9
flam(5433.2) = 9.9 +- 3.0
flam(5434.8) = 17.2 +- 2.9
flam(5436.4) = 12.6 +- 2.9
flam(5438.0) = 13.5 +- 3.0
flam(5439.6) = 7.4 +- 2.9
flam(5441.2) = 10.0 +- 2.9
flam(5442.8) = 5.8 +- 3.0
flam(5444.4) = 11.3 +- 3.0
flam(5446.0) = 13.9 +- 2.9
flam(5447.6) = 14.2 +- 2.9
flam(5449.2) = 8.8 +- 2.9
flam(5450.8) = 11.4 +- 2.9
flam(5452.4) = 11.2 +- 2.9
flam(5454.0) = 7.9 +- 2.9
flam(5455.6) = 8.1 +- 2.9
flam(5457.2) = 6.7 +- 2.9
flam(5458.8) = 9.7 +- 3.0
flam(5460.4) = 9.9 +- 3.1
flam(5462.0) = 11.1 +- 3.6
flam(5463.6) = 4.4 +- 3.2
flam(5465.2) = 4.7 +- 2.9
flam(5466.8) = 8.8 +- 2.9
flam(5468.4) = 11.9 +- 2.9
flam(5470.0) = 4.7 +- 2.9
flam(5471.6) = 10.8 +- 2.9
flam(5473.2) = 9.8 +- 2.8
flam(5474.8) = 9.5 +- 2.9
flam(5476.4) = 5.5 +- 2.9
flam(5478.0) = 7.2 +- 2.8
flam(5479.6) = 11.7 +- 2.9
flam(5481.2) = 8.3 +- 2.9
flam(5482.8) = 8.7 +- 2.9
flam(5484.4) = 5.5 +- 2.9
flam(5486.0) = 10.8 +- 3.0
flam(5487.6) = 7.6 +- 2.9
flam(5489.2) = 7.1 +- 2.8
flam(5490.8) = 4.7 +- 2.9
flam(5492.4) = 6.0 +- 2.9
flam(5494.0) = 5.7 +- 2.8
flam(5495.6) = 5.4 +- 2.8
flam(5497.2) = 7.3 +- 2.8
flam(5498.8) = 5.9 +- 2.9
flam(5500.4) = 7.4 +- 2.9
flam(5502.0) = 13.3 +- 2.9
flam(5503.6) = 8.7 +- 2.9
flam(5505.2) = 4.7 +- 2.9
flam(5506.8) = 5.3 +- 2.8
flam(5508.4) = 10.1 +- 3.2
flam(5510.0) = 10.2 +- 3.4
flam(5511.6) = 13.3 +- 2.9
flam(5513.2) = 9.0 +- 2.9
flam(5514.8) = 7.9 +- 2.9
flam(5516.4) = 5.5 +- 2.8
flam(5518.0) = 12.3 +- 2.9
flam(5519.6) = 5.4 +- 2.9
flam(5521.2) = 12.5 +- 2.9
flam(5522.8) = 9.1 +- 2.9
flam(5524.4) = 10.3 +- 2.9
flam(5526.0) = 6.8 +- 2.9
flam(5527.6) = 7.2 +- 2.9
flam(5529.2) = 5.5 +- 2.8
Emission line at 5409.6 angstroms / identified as C III] 1909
